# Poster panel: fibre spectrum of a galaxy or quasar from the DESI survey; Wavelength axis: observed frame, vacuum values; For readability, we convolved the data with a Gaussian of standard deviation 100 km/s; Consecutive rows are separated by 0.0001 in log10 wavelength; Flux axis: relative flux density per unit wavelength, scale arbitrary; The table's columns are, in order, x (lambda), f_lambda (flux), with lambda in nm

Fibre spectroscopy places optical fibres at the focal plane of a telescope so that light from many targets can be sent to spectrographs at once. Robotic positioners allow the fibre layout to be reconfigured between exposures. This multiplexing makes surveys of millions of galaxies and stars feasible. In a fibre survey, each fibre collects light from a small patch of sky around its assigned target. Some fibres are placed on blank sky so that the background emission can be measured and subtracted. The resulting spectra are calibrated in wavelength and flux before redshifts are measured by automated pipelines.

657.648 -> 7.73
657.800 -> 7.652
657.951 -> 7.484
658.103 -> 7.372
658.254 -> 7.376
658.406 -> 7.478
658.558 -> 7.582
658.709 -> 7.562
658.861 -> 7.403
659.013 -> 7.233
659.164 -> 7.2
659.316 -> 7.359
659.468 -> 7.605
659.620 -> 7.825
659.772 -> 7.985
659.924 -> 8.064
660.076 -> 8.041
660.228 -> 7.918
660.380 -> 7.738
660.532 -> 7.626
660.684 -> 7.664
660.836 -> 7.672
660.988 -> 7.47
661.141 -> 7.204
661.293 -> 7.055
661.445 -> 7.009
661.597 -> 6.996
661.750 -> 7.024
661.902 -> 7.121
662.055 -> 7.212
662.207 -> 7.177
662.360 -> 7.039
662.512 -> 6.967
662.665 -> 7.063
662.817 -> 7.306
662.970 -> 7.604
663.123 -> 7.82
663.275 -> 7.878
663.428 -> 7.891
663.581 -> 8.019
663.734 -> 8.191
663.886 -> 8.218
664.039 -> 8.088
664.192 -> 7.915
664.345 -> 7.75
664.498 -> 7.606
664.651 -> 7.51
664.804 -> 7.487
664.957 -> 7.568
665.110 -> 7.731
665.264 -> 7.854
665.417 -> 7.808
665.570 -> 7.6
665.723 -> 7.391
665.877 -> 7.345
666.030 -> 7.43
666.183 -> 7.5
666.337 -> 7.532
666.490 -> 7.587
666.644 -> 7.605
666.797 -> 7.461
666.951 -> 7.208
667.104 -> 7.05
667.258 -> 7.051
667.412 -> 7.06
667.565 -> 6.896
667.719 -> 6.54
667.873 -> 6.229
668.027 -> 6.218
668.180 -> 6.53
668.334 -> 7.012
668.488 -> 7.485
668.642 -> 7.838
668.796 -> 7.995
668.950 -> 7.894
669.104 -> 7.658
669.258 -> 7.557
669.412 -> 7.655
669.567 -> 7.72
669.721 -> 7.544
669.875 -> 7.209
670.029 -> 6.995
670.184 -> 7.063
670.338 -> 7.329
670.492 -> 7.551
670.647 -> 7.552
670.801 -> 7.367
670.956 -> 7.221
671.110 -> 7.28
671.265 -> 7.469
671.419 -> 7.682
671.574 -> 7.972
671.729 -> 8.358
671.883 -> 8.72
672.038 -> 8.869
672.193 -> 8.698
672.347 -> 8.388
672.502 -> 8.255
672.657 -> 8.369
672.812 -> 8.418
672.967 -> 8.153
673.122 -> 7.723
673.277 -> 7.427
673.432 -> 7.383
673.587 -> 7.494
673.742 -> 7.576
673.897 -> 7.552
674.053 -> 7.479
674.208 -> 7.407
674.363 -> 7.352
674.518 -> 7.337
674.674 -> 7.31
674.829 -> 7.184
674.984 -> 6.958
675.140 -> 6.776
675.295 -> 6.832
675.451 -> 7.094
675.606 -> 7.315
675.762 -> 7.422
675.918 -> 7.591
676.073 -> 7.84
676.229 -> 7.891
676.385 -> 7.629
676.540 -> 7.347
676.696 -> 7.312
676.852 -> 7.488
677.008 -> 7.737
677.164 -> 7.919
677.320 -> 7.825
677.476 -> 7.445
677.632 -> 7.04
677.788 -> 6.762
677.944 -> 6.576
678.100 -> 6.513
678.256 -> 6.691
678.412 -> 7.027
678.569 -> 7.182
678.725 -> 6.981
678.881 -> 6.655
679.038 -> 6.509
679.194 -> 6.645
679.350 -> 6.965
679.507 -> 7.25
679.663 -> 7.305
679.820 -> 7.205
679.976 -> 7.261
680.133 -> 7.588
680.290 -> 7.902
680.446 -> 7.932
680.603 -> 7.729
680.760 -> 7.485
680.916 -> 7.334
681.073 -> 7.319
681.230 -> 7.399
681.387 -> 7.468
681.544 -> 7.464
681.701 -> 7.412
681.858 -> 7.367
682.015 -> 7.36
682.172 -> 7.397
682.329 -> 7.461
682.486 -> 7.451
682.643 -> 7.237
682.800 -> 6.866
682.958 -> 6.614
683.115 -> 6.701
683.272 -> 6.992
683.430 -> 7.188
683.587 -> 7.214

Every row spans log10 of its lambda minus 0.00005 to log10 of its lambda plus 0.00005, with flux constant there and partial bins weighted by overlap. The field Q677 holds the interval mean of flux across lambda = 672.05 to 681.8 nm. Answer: 7.42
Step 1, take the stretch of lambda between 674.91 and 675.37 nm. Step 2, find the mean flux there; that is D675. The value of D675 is 6.85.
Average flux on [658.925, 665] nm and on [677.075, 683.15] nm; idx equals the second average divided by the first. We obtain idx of 0.96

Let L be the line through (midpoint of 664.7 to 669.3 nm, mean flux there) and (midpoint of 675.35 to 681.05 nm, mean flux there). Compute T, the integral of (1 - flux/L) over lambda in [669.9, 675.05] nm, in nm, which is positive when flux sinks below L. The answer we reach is -0.27 nm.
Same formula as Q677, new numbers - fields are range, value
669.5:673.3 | 7.82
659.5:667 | 7.57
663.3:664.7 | 7.92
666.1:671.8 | 7.35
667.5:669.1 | 7.09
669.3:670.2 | 7.39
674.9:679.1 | 7.2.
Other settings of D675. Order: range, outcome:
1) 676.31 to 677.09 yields 7.51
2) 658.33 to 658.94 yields 7.5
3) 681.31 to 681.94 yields 7.43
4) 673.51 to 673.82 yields 7.54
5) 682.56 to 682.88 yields 7.05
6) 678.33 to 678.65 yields 7.09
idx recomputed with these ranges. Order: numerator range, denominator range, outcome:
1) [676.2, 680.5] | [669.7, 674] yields 0.93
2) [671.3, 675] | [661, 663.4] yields 1.08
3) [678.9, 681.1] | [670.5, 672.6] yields 0.92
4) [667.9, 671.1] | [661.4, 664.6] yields 0.98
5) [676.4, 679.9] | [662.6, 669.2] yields 0.95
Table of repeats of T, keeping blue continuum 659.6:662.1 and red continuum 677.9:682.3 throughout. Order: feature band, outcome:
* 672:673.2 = -0.17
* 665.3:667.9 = 0.05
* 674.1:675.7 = 0.03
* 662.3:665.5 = -0.10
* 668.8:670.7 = -0.03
